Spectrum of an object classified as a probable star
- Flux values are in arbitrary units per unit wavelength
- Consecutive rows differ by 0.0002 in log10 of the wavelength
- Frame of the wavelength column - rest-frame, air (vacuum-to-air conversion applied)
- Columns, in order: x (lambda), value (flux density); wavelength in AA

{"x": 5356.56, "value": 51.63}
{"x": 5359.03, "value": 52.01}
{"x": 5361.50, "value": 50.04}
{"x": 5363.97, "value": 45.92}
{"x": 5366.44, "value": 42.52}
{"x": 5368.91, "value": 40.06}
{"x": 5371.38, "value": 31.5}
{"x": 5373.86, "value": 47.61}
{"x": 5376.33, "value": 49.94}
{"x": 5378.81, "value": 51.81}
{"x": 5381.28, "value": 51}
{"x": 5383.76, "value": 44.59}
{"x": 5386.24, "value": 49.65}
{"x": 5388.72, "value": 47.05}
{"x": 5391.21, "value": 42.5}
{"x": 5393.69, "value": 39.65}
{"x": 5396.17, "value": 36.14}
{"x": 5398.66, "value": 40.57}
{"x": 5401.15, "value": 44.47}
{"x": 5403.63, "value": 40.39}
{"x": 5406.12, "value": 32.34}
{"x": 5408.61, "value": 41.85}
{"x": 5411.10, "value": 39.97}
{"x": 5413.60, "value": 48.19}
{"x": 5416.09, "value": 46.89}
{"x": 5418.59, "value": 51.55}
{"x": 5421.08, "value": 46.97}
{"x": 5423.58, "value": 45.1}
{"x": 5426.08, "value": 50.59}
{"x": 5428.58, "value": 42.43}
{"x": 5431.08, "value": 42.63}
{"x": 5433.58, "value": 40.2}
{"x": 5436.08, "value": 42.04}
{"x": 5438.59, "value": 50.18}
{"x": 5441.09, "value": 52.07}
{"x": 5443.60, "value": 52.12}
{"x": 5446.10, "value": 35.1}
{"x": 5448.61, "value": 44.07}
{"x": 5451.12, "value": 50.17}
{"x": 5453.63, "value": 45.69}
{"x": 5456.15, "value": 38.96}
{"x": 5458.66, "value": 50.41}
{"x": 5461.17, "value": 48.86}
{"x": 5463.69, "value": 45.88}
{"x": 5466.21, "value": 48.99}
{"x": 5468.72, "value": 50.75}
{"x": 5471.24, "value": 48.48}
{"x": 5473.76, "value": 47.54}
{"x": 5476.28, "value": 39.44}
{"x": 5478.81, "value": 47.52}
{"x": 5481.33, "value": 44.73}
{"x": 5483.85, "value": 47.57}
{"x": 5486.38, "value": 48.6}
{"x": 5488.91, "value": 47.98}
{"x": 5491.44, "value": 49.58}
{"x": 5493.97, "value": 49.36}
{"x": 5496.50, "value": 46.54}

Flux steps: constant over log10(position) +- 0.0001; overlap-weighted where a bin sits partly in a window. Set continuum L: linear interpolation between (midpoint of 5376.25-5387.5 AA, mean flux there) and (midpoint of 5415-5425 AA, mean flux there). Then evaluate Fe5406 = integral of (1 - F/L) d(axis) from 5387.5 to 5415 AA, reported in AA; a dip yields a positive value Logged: 4.1 AA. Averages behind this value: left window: 49.4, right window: 47.7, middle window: 41.2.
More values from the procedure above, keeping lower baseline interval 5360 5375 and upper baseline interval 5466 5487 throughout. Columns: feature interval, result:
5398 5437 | 1.11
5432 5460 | 0.20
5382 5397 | 0.04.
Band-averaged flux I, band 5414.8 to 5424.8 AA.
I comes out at 47.6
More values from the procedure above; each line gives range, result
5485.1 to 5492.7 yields 48.7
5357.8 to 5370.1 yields 46.1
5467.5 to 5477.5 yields 46.6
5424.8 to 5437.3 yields 43.6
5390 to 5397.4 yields 39.5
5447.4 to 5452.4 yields 47.1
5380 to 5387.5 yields 48.5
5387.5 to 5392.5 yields 44.7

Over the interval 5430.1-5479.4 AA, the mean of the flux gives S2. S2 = 46.1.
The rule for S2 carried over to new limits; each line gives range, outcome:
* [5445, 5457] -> 43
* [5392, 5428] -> 43.2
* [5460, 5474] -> 48.5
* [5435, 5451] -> 46.3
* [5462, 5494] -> 47.4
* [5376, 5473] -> 45.4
